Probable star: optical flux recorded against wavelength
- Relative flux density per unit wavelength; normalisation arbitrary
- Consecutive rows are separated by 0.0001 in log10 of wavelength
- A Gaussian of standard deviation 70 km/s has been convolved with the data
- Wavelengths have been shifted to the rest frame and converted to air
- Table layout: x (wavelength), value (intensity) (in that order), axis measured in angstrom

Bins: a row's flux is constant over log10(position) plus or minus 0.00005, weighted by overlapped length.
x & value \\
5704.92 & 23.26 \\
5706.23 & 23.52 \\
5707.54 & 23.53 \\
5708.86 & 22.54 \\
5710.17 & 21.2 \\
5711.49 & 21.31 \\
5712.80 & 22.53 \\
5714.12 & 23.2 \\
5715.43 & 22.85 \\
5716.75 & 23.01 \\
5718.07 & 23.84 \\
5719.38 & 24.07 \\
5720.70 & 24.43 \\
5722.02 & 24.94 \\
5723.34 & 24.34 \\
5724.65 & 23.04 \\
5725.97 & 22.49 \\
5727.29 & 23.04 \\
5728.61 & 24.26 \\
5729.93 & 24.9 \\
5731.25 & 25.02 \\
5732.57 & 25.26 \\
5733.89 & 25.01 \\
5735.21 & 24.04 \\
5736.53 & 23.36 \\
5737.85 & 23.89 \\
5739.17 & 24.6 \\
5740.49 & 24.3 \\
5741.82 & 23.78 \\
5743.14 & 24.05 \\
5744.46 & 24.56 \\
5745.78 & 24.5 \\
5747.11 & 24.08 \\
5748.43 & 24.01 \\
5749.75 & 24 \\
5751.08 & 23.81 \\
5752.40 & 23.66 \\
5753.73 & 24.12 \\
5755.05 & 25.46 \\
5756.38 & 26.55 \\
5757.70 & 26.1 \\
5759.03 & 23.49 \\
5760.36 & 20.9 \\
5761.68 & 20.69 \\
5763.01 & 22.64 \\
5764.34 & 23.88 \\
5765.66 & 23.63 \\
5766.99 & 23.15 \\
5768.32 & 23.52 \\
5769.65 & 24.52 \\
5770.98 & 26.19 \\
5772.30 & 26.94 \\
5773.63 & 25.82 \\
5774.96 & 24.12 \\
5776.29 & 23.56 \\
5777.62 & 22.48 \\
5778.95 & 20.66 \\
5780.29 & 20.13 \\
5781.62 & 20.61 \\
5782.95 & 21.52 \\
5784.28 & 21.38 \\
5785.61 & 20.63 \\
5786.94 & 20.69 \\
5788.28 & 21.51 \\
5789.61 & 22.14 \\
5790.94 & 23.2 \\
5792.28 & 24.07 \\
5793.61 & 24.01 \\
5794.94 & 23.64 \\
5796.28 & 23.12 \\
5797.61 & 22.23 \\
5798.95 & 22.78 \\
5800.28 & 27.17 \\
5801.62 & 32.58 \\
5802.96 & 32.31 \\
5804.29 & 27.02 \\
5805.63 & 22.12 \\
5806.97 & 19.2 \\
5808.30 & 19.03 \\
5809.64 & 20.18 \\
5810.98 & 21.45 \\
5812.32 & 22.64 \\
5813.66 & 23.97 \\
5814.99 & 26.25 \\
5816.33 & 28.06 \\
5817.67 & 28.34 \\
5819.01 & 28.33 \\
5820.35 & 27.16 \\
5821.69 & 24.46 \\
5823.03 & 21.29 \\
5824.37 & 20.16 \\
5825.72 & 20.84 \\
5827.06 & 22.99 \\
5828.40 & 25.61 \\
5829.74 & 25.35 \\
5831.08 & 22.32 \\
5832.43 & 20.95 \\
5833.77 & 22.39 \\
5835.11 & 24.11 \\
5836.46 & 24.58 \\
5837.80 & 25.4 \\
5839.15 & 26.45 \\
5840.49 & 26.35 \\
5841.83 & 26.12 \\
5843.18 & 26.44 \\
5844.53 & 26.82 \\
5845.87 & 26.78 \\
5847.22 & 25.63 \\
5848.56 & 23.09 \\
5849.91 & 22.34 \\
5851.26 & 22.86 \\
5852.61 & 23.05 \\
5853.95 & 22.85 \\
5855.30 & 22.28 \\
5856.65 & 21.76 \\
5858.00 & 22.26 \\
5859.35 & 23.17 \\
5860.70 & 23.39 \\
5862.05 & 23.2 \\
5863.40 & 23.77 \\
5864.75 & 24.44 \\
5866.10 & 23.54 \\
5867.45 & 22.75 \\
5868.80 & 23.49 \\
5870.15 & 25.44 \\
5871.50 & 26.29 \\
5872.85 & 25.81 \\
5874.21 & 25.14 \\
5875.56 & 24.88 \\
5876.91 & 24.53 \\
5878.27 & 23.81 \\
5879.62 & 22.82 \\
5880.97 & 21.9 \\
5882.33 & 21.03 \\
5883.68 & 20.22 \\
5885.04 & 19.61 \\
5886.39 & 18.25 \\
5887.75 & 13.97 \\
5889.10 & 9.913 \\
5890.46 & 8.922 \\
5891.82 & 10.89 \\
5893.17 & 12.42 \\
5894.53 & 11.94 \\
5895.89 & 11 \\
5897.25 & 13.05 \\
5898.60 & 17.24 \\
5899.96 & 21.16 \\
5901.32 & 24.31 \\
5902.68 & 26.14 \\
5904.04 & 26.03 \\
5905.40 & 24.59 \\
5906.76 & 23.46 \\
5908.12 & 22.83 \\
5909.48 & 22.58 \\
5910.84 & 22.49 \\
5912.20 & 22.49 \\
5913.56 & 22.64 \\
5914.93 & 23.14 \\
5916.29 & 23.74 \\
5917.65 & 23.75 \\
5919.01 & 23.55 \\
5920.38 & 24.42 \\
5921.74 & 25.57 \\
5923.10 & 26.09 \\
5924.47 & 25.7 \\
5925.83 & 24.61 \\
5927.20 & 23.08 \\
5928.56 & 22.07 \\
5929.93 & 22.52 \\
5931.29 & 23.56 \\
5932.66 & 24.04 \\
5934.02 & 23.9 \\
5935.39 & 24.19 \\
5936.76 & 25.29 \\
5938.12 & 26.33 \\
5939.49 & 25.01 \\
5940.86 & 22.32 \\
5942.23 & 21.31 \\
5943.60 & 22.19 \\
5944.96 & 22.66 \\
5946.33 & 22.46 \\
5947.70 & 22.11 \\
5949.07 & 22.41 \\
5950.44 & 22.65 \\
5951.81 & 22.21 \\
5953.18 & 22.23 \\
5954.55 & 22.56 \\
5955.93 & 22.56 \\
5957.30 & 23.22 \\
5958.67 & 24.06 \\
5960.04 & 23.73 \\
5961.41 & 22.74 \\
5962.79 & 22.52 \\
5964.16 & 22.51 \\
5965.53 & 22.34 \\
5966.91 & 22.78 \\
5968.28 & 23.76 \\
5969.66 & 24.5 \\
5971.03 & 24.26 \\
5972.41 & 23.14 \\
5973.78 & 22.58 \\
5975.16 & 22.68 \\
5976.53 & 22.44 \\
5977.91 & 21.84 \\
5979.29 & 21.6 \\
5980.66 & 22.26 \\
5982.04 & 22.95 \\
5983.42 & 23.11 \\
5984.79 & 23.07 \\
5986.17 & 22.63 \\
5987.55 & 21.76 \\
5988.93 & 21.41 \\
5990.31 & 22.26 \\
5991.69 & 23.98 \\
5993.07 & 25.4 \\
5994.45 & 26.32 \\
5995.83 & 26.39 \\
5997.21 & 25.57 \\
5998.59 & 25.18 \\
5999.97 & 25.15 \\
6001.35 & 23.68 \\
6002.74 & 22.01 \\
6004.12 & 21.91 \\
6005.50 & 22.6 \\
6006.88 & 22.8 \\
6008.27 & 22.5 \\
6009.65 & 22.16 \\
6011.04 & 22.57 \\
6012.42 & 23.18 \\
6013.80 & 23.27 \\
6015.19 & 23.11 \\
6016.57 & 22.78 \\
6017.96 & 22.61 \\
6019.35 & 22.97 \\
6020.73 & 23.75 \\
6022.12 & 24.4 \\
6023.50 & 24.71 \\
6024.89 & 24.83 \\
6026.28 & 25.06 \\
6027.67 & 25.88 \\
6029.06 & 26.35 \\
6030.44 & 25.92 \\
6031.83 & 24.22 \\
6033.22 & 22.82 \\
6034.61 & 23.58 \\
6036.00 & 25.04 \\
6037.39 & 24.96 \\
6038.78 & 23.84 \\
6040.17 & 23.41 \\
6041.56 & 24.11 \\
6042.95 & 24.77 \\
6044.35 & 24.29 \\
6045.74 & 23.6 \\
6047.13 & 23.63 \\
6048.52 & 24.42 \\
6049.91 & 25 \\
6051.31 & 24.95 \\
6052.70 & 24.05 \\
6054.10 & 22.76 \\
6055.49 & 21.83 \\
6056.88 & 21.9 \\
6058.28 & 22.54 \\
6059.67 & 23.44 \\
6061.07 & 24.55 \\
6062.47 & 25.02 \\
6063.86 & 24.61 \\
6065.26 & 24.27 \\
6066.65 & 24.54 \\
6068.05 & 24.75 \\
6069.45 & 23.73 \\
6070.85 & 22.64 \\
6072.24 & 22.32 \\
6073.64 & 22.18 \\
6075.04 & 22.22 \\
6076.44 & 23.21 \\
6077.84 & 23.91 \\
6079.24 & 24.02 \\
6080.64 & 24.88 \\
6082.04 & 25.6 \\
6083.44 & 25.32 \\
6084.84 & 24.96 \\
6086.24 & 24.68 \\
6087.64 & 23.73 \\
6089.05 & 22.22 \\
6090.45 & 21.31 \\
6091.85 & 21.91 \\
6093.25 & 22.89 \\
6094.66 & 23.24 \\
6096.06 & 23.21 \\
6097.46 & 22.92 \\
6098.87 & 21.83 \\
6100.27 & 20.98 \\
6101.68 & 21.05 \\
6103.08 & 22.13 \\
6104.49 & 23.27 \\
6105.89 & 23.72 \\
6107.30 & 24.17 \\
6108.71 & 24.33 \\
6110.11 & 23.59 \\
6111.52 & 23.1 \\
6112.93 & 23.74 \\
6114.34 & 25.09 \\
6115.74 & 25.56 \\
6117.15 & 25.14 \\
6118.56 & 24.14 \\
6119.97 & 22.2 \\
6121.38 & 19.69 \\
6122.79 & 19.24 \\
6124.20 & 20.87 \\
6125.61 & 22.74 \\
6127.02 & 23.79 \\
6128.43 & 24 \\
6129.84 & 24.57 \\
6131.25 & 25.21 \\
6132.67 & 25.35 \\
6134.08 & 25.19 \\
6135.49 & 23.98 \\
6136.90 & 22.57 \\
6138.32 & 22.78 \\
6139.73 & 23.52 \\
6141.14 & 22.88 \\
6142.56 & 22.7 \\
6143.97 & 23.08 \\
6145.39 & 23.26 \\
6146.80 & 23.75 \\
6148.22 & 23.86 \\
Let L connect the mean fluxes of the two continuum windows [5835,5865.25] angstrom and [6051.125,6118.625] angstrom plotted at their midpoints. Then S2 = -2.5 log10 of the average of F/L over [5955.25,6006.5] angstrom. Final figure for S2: 0.025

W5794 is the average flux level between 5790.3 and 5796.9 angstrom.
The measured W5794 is 23.6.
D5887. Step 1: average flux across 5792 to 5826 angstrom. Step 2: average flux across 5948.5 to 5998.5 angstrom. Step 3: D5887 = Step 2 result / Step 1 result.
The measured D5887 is 1.0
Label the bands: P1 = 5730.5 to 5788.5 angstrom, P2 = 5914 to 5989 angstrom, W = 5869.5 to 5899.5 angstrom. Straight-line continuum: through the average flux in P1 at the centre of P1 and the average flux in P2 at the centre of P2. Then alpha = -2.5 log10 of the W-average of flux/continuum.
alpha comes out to 0.25 mag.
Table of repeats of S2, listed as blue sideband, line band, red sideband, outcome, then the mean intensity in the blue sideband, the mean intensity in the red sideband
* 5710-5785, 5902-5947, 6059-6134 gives -0.011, 23.7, 23.4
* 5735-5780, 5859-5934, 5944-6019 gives 0.082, 23.9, 23.1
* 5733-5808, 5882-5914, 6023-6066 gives 0.276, 23.8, 24.2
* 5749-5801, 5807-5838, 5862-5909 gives -0.072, 23.3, 20.5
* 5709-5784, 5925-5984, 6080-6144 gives 0.019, 23.7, 23.3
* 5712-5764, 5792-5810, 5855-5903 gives -0.093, 23.9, 20.3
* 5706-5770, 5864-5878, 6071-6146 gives -0.046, 23.7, 23.3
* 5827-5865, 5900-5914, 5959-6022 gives 0.001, 24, 23.2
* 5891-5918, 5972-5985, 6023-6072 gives -0.015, 20.2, 24.2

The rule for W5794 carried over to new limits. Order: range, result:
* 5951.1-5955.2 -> 22.3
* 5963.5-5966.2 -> 22.5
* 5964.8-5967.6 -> 22.6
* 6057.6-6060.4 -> 23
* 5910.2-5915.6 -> 22.7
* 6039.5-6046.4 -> 24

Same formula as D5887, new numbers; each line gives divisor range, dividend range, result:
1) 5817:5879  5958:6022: 0.96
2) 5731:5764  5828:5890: 0.96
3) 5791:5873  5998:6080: 0.98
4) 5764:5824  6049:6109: 0.98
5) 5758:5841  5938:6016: 0.98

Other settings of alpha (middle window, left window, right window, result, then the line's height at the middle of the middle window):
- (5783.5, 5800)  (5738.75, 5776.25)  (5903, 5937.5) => 0.072 mag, 24.1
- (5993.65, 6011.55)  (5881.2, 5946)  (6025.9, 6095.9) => -0.044 mag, 22.8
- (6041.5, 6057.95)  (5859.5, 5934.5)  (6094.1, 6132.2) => -0.049 mag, 22.7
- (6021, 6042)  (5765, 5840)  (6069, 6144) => -0.054 mag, 23.4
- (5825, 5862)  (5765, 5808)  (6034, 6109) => -0.014 mag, 23.6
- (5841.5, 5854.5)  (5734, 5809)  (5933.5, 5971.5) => -0.050 mag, 23.5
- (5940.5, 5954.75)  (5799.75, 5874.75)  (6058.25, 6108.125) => 0.076 mag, 23.9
